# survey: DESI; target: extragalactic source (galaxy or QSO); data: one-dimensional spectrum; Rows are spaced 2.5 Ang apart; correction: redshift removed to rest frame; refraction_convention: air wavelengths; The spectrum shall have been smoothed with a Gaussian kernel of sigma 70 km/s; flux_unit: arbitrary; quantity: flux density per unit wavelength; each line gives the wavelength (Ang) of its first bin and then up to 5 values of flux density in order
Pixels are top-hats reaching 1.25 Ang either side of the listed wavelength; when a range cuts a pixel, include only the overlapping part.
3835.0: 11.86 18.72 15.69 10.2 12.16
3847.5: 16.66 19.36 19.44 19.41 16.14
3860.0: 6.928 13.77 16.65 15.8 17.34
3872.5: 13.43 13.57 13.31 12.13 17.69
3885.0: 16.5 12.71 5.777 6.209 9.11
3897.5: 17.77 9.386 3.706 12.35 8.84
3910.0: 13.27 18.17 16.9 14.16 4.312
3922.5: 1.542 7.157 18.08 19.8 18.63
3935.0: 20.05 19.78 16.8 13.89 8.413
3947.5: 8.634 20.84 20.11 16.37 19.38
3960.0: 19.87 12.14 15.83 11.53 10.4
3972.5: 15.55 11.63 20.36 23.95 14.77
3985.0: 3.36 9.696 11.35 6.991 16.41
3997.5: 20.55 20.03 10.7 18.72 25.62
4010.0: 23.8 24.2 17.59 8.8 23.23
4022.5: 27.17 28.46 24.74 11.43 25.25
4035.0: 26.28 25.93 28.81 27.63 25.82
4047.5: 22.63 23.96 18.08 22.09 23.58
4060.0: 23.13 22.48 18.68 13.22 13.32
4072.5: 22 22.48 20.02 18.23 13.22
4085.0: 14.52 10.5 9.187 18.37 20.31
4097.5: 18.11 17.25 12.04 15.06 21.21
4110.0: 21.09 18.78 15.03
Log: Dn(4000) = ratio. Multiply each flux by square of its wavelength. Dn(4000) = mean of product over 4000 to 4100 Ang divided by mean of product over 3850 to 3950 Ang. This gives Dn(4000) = 1.6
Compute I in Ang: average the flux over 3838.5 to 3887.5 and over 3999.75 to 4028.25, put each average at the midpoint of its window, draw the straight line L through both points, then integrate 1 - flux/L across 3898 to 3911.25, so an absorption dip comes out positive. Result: 5.3 Ang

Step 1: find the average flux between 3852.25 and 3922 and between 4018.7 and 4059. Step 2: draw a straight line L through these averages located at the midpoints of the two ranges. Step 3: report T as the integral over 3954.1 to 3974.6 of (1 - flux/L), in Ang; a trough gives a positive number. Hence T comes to 3.88 Ang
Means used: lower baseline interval 12.8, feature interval 15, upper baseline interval 24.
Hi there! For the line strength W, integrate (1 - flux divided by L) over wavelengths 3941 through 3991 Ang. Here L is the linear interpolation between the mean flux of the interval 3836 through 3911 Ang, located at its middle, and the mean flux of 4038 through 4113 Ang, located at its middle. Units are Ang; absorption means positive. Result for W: 5.1 Ang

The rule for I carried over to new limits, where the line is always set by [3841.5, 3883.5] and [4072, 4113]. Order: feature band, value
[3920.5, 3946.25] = 2.5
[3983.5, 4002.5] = 4.3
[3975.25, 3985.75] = 0.1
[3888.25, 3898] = 3.8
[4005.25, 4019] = -3.1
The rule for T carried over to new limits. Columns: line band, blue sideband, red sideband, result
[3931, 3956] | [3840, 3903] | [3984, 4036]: -0.6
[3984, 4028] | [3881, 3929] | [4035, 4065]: 5.5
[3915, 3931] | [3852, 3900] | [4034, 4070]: 4.9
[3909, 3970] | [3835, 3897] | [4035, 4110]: 5.0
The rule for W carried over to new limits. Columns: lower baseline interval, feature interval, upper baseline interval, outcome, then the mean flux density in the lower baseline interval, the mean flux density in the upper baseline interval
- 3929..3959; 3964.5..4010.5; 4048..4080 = 7.51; 16.9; 20.2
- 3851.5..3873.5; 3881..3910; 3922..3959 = 8.36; 15.4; 15.6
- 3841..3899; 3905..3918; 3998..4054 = 1.69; 14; 22.2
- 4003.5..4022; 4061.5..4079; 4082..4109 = -1.85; 20.4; 15.5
